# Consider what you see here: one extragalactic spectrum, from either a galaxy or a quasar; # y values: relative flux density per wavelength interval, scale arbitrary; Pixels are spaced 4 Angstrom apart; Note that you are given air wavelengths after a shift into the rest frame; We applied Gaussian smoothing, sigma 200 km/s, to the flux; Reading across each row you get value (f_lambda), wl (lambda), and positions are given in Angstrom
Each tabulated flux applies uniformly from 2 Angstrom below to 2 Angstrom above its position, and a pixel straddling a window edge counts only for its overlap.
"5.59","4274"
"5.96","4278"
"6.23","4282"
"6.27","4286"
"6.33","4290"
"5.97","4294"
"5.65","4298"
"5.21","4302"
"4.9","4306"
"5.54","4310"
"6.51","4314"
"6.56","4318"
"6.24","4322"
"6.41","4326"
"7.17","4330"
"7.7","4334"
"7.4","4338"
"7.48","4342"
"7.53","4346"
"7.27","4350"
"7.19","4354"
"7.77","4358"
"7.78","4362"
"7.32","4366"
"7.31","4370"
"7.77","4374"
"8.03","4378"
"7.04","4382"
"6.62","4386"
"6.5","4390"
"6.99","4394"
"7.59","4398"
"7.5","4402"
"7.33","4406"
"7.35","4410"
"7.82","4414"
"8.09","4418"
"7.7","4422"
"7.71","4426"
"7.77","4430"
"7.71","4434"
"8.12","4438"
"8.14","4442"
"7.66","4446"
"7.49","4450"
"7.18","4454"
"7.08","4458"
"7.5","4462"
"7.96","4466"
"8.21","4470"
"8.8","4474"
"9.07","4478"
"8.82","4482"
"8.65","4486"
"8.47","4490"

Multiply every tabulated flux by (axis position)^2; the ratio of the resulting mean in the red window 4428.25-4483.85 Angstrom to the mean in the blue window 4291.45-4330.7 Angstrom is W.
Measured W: 1.42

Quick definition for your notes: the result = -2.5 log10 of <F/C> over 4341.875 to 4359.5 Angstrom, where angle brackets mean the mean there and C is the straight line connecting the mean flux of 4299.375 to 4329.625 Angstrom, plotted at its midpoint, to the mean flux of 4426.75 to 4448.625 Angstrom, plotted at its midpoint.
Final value -0.142 mag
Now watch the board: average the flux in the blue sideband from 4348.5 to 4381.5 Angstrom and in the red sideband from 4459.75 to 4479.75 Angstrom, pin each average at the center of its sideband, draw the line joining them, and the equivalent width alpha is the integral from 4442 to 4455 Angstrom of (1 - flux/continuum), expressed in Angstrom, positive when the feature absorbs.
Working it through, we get 0.9 Angstrom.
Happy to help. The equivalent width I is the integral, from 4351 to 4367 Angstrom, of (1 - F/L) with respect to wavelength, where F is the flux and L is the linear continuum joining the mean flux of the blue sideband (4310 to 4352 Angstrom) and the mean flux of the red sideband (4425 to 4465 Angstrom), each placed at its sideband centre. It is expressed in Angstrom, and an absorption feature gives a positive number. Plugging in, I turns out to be -0.9 Angstrom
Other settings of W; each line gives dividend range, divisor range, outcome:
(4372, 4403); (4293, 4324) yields 1.29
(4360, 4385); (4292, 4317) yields 1.37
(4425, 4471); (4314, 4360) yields 1.14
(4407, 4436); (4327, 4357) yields 1.09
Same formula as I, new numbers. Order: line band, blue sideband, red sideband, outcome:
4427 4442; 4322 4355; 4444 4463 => -1.1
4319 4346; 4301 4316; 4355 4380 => -2.8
